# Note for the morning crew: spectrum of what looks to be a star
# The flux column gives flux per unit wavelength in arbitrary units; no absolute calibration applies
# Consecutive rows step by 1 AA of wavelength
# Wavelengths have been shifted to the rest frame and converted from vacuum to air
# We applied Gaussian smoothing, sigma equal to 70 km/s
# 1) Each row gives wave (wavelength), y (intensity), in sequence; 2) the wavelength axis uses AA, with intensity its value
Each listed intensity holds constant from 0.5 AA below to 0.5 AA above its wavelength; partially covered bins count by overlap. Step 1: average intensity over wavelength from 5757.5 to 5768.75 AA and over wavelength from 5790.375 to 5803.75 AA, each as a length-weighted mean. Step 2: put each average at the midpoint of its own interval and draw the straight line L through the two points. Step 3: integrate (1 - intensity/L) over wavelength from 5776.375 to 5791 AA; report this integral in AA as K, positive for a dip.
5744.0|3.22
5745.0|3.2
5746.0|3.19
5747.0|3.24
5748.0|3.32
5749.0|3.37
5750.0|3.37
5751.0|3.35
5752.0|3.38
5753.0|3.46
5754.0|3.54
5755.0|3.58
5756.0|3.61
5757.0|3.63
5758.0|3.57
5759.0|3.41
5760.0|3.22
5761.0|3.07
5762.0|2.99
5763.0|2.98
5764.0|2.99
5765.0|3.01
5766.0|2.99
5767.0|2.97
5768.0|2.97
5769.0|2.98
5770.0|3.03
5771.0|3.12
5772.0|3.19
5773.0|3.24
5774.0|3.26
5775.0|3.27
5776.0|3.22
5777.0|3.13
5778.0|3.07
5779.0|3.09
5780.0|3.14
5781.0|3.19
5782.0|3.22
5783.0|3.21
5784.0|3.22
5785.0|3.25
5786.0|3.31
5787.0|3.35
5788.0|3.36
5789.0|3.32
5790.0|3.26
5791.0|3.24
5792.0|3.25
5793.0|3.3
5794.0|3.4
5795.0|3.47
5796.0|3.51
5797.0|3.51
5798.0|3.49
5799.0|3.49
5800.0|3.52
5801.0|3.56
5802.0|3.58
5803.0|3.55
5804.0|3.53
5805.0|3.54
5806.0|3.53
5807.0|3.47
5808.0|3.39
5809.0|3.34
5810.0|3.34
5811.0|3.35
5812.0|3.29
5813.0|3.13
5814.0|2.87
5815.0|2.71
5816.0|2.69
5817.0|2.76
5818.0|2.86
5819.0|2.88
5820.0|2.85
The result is 0.4 AA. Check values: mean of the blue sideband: 3.1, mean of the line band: 3.22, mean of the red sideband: 3.45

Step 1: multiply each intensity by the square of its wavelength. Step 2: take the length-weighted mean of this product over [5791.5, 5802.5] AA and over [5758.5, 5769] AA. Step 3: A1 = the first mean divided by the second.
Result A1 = 1.15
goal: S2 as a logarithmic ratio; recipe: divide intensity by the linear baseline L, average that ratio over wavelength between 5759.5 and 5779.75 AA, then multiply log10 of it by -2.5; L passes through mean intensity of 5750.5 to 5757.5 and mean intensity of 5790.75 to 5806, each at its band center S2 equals 0.13 mag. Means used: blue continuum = 3.51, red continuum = 3.47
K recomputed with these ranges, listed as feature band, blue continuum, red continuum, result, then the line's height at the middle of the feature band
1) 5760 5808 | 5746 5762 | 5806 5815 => 0.76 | 3.32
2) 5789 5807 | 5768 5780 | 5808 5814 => -1.30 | 3.22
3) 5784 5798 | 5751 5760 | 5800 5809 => 0.62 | 3.51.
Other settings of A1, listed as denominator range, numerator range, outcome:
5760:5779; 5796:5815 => 1.12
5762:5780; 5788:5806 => 1.13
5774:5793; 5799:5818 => 1.02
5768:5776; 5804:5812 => 1.10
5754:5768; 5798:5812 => 1.09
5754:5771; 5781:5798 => 1.05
